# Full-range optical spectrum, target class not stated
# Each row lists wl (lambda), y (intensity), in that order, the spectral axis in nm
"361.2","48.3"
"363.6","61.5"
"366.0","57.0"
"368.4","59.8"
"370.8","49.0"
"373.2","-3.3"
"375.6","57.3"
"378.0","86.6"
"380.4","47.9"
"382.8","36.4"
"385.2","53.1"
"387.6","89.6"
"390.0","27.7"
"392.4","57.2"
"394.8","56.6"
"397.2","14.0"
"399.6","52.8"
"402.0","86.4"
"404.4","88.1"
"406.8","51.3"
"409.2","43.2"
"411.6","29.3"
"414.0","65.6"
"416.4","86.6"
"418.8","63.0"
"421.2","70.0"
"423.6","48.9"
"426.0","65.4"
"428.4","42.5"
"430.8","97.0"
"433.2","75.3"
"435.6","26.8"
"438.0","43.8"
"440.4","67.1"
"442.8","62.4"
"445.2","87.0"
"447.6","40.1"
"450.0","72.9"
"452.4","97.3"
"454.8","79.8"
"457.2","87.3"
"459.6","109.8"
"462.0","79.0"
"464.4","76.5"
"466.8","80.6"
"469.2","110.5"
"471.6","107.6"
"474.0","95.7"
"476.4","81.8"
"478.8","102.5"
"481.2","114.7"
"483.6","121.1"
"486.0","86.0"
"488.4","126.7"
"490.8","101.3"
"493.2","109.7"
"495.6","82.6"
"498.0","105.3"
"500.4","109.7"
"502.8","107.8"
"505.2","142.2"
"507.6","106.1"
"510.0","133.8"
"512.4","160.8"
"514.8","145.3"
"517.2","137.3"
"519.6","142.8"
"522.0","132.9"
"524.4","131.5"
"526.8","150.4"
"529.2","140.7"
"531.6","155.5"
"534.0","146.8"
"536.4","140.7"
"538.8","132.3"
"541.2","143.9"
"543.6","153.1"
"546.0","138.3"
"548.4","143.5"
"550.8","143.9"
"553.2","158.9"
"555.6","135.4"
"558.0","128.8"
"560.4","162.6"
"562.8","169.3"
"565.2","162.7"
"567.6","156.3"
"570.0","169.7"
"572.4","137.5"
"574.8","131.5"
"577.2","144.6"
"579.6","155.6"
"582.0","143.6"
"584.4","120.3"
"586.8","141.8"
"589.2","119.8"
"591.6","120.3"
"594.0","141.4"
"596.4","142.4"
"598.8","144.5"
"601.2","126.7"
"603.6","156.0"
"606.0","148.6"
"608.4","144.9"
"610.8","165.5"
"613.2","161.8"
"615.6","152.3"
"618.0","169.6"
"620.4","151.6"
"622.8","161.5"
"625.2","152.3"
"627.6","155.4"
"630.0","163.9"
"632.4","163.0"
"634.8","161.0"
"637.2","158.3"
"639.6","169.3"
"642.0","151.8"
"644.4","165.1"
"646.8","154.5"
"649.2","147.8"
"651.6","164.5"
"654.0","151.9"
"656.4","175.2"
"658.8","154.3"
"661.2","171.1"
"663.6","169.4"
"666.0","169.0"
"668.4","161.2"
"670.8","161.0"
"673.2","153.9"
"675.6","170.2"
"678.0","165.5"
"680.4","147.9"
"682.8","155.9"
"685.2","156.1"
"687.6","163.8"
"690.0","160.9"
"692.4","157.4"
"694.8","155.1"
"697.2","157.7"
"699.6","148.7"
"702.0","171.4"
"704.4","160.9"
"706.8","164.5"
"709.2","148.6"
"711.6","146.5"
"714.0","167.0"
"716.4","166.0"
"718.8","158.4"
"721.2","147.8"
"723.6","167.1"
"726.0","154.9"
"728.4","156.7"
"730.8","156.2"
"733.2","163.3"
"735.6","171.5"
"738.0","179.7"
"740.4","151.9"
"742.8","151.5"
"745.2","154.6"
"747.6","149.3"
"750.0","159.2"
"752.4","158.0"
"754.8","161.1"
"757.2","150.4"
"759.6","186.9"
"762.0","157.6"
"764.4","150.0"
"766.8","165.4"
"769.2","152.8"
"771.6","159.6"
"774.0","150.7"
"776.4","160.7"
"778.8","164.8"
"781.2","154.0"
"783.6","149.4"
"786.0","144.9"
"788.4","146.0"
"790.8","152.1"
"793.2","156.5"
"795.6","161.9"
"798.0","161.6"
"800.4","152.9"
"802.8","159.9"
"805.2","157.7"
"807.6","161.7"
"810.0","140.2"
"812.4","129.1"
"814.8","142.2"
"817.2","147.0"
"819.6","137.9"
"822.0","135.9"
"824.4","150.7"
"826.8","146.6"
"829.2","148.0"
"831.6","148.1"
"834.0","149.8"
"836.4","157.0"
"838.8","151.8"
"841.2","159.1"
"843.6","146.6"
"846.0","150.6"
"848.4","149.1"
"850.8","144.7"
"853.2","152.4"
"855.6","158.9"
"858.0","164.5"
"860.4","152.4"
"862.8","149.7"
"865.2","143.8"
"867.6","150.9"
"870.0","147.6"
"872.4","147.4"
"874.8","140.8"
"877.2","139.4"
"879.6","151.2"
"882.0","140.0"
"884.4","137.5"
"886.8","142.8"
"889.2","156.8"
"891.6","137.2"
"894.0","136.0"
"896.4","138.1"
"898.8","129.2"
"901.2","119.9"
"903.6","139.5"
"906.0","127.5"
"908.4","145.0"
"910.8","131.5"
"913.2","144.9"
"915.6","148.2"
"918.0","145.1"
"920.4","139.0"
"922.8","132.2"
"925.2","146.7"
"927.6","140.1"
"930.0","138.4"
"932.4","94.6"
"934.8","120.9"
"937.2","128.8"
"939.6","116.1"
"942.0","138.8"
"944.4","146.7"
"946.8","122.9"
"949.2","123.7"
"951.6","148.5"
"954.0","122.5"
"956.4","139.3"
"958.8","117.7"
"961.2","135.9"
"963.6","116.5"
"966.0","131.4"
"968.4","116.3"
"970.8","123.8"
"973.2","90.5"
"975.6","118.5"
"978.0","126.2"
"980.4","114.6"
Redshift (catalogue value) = 0.140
